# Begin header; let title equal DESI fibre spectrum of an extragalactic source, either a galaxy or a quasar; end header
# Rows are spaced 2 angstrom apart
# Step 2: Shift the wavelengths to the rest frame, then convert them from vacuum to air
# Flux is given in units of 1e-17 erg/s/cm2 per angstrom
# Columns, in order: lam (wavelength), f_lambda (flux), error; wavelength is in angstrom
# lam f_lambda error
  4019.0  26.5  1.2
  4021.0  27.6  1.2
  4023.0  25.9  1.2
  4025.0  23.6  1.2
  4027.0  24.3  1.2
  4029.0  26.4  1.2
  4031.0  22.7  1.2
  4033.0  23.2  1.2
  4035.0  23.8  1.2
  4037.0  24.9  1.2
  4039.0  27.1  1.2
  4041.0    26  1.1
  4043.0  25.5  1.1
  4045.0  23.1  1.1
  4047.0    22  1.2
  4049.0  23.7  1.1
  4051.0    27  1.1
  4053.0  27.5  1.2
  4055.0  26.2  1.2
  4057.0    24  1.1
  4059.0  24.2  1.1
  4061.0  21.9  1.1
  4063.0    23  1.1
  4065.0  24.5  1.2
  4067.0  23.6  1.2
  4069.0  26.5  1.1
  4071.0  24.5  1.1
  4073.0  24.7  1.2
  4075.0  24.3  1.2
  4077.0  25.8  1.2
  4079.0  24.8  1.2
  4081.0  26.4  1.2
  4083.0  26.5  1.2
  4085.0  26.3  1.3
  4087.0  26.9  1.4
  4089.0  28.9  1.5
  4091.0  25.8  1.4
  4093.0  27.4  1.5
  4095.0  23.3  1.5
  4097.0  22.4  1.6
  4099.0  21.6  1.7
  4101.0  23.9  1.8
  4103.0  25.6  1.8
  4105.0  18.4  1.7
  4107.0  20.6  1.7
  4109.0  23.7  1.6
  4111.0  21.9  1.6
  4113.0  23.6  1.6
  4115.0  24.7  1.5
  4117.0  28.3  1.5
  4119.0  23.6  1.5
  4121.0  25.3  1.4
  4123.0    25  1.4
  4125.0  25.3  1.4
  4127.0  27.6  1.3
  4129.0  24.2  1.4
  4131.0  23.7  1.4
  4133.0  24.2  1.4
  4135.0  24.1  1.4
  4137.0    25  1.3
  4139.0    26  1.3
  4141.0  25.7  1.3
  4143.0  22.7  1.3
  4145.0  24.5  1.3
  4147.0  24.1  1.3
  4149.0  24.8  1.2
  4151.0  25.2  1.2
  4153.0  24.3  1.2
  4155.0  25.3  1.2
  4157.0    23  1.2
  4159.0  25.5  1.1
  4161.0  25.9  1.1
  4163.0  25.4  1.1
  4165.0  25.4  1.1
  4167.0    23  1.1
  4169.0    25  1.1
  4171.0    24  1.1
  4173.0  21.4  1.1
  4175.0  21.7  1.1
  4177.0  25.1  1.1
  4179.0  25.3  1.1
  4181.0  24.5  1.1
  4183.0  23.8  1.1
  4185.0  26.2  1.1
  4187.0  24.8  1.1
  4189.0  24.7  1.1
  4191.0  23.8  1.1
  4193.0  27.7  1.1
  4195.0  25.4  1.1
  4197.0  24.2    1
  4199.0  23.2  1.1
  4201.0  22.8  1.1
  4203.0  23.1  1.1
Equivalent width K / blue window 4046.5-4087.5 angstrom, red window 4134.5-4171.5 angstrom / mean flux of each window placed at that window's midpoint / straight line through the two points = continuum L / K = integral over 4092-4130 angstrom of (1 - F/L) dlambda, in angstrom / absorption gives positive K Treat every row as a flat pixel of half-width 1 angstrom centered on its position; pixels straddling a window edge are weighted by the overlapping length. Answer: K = 1.2 angstrom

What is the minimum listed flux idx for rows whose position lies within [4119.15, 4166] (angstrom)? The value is 22.7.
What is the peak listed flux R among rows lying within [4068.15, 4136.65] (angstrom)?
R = 28.9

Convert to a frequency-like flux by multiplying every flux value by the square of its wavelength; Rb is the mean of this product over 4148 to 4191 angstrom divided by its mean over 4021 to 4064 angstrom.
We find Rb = 1.1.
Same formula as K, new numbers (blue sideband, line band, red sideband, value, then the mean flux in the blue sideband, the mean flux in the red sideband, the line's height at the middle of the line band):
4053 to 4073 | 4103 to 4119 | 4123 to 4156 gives 0.9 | 24.4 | 24.8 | 24.7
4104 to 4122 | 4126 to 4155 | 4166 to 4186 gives -1.4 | 23.3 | 24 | 23.6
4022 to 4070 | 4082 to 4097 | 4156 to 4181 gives -1.0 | 24.6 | 24.2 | 24.5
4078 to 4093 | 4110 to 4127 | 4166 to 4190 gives 0.5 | 26.6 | 24.1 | 25.7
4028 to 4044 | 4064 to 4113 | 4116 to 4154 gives 0.9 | 25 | 24.9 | 24.9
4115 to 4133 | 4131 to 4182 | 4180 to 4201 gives 1.2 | 25.3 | 24.7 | 25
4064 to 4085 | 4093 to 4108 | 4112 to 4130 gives 1.6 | 25.2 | 25.3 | 25.3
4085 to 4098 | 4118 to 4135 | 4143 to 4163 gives 0.2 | 25.8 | 24.7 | 25.2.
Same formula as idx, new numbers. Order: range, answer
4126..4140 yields 23.7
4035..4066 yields 21.9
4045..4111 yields 18.4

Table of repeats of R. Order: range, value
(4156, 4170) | 25.9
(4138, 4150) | 26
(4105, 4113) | 23.7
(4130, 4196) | 27.7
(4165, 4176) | 25.4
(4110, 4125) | 28.3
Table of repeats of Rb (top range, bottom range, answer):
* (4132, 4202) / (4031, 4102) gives 1.03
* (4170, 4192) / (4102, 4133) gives 1.03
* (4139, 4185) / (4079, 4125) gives 1.02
